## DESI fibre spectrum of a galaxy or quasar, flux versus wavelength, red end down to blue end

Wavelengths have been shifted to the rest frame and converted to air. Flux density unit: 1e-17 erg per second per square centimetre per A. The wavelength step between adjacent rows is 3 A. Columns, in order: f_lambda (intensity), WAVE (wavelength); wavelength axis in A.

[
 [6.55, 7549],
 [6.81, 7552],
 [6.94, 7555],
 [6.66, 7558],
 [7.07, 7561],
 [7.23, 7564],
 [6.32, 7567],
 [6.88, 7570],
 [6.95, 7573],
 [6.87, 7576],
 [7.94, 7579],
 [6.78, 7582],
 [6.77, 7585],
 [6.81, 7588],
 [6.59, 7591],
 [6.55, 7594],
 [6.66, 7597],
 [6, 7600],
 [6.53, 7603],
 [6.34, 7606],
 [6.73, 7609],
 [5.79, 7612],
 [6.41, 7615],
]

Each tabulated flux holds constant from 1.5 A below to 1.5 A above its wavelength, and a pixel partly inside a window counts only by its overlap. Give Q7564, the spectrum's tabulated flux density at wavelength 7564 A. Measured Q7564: 7.23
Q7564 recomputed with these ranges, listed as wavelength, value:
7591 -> 6.59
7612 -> 5.79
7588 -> 6.81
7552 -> 6.81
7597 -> 6.66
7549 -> 6.55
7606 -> 6.34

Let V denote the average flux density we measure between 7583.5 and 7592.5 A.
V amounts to 6.72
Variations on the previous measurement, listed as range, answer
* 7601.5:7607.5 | 6.43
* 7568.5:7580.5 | 7.16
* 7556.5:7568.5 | 6.82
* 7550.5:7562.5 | 6.87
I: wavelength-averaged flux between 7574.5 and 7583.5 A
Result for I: 7.2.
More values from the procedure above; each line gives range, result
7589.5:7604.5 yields 6.47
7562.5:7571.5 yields 6.81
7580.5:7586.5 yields 6.77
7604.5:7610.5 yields 6.54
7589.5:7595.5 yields 6.57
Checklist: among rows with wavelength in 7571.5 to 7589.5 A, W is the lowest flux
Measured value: 6.77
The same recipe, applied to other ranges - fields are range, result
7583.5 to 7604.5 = 6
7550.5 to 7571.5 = 6.32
